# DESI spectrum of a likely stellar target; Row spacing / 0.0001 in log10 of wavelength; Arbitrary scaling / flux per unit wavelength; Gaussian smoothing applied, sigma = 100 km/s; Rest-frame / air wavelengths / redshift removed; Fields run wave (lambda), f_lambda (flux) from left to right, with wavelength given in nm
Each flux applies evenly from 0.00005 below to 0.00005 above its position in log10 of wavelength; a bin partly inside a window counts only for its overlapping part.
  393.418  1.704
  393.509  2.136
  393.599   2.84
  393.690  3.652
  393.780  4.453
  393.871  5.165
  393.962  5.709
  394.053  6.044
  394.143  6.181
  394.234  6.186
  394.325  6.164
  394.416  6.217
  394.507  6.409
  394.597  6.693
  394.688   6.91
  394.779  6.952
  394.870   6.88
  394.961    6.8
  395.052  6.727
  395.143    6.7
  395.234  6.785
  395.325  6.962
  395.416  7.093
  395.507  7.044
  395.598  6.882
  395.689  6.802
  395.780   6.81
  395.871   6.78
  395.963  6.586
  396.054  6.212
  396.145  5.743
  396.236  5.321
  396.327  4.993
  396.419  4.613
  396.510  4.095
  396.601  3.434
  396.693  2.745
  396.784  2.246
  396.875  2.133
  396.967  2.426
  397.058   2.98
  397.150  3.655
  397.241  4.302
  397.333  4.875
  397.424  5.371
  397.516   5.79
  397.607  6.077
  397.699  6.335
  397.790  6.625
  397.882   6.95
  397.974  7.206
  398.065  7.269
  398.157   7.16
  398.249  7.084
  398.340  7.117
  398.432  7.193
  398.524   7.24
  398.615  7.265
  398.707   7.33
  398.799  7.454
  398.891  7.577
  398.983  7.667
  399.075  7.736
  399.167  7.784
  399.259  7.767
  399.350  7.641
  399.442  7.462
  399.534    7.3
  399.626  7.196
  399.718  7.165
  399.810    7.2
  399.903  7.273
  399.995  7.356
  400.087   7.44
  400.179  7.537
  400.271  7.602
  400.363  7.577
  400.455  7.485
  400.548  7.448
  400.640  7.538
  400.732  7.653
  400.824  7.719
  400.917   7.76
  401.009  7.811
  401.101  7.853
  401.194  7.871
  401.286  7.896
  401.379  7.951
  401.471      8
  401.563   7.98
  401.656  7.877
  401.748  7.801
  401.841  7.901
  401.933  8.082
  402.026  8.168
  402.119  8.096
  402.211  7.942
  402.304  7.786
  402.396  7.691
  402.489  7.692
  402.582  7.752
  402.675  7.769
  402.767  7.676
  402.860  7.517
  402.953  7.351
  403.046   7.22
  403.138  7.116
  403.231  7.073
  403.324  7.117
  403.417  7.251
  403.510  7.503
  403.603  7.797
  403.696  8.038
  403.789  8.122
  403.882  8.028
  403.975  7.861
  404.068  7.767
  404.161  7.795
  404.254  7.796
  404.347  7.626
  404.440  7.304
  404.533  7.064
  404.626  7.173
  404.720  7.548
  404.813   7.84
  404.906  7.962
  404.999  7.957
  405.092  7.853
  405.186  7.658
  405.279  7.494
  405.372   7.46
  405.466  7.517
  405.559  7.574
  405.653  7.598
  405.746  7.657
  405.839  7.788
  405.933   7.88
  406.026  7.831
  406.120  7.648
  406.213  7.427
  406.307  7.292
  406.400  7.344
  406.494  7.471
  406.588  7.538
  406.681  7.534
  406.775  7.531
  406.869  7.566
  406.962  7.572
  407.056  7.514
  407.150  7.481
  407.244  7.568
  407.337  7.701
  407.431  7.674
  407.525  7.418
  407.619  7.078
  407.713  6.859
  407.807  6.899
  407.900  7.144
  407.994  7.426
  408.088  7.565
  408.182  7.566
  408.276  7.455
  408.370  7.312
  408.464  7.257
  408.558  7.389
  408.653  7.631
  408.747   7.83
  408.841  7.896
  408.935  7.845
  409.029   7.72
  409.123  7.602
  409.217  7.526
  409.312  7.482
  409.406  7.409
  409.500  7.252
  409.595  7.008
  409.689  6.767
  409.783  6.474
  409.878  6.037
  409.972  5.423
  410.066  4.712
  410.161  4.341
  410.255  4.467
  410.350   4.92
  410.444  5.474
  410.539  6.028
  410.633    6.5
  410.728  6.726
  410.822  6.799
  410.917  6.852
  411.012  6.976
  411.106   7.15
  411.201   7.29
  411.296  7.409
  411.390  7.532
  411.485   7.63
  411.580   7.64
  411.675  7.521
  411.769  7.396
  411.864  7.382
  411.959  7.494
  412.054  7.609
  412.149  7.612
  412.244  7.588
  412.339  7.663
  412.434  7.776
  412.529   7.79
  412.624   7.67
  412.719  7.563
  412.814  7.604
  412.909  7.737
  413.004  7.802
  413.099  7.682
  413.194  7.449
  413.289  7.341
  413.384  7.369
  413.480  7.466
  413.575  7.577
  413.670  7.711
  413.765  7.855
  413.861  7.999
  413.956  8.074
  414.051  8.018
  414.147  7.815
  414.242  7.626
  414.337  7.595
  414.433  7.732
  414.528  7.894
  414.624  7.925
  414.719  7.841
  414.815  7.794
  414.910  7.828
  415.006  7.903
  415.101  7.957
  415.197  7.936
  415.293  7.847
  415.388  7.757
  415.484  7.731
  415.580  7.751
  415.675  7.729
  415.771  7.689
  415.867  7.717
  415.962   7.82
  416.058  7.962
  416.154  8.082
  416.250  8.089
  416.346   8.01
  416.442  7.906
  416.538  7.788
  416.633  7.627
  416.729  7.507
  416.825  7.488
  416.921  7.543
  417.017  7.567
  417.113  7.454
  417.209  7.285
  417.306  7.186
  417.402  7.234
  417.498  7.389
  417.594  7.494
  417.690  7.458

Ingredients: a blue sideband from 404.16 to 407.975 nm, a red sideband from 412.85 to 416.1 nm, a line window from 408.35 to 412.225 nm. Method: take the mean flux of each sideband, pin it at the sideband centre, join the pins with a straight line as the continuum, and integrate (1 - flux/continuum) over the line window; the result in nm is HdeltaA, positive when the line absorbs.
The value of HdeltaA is 0.37 nm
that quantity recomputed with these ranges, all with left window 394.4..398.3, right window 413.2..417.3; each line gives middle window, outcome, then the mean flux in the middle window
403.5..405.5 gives -0.33 nm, 7.69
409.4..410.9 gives 0.25 nm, 6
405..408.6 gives -0.34 nm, 7.49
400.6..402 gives -0.35 nm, 7.85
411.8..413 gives -0.03 nm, 7.62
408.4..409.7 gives -0.07 nm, 7.49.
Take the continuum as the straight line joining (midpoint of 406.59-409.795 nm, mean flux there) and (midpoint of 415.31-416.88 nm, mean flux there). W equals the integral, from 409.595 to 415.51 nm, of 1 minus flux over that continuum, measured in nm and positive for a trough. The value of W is 0.304 nm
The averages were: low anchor 7.42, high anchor 7.79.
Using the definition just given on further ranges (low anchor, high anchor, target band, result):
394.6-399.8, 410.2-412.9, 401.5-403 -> -0.30 nm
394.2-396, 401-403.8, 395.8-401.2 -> 0.60 nm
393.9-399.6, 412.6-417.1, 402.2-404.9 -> -0.33 nm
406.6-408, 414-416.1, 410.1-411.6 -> 0.23 nm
